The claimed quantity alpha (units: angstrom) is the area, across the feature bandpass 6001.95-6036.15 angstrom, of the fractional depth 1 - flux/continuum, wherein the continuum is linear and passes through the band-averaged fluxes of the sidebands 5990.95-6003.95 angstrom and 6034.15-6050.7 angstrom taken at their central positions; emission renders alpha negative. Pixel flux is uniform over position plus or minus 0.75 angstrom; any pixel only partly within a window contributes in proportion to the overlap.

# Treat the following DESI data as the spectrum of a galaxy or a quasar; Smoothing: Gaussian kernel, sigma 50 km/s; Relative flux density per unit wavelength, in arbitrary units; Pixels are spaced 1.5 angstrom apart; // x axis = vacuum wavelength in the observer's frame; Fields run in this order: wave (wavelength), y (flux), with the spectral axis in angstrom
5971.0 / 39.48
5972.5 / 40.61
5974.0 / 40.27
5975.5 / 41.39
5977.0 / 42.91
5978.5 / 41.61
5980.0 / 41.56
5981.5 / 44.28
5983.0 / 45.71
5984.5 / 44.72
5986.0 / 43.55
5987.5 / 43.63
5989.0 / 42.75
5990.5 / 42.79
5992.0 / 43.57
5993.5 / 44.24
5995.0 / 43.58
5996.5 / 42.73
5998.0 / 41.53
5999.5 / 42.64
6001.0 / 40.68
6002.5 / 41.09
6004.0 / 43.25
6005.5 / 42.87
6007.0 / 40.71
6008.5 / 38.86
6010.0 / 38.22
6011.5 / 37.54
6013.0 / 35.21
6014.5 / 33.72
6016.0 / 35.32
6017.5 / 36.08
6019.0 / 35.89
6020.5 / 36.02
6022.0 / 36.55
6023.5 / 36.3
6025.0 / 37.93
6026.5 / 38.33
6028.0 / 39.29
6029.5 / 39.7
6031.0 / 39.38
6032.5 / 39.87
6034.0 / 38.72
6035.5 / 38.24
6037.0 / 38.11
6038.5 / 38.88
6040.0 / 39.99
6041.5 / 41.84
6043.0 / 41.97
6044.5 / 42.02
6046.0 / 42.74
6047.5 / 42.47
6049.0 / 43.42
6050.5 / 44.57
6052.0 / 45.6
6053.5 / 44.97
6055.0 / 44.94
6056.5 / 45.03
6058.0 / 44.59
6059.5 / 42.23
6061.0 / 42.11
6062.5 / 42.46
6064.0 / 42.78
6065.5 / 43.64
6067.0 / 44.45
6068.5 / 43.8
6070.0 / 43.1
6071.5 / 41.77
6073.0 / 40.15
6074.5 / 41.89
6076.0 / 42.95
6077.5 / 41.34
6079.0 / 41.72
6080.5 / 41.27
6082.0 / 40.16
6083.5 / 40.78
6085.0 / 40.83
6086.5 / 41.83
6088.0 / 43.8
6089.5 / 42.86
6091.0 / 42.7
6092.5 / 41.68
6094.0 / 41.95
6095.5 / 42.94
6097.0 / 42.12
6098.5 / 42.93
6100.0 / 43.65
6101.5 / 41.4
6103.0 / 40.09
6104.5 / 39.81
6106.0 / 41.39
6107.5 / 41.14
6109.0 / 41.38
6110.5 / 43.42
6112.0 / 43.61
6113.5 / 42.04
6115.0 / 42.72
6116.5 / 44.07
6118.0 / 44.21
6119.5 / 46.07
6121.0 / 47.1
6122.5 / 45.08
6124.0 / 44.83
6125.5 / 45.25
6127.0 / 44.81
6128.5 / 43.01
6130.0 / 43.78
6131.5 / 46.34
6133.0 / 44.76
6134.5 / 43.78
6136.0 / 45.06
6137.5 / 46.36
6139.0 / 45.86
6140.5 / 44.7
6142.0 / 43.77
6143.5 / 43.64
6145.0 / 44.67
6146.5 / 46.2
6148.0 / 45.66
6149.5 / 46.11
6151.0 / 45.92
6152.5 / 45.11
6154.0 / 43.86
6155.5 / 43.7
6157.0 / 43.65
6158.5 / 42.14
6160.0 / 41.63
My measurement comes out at 3.0 angstrom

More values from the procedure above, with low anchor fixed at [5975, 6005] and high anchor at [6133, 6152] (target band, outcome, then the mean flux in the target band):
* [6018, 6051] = 3.0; 39.6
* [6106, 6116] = 0.5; 42.4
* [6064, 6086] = 1.1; 42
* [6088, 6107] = 1.0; 42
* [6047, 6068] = 0.0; 43.8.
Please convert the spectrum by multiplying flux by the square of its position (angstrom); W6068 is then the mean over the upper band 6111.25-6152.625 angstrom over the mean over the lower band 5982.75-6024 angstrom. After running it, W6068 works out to 1.2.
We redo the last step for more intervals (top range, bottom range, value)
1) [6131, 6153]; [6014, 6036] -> 1.25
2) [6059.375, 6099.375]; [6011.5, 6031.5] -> 1.17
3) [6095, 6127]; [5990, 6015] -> 1.10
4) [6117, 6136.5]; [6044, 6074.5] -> 1.06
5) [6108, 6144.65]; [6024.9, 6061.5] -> 1.10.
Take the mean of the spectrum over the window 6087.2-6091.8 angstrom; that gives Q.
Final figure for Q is 43.1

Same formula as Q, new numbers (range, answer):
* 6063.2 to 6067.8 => 43.6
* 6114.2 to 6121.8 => 44.8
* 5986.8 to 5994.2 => 43.4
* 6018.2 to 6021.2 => 36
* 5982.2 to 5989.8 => 44.1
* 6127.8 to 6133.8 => 44.5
